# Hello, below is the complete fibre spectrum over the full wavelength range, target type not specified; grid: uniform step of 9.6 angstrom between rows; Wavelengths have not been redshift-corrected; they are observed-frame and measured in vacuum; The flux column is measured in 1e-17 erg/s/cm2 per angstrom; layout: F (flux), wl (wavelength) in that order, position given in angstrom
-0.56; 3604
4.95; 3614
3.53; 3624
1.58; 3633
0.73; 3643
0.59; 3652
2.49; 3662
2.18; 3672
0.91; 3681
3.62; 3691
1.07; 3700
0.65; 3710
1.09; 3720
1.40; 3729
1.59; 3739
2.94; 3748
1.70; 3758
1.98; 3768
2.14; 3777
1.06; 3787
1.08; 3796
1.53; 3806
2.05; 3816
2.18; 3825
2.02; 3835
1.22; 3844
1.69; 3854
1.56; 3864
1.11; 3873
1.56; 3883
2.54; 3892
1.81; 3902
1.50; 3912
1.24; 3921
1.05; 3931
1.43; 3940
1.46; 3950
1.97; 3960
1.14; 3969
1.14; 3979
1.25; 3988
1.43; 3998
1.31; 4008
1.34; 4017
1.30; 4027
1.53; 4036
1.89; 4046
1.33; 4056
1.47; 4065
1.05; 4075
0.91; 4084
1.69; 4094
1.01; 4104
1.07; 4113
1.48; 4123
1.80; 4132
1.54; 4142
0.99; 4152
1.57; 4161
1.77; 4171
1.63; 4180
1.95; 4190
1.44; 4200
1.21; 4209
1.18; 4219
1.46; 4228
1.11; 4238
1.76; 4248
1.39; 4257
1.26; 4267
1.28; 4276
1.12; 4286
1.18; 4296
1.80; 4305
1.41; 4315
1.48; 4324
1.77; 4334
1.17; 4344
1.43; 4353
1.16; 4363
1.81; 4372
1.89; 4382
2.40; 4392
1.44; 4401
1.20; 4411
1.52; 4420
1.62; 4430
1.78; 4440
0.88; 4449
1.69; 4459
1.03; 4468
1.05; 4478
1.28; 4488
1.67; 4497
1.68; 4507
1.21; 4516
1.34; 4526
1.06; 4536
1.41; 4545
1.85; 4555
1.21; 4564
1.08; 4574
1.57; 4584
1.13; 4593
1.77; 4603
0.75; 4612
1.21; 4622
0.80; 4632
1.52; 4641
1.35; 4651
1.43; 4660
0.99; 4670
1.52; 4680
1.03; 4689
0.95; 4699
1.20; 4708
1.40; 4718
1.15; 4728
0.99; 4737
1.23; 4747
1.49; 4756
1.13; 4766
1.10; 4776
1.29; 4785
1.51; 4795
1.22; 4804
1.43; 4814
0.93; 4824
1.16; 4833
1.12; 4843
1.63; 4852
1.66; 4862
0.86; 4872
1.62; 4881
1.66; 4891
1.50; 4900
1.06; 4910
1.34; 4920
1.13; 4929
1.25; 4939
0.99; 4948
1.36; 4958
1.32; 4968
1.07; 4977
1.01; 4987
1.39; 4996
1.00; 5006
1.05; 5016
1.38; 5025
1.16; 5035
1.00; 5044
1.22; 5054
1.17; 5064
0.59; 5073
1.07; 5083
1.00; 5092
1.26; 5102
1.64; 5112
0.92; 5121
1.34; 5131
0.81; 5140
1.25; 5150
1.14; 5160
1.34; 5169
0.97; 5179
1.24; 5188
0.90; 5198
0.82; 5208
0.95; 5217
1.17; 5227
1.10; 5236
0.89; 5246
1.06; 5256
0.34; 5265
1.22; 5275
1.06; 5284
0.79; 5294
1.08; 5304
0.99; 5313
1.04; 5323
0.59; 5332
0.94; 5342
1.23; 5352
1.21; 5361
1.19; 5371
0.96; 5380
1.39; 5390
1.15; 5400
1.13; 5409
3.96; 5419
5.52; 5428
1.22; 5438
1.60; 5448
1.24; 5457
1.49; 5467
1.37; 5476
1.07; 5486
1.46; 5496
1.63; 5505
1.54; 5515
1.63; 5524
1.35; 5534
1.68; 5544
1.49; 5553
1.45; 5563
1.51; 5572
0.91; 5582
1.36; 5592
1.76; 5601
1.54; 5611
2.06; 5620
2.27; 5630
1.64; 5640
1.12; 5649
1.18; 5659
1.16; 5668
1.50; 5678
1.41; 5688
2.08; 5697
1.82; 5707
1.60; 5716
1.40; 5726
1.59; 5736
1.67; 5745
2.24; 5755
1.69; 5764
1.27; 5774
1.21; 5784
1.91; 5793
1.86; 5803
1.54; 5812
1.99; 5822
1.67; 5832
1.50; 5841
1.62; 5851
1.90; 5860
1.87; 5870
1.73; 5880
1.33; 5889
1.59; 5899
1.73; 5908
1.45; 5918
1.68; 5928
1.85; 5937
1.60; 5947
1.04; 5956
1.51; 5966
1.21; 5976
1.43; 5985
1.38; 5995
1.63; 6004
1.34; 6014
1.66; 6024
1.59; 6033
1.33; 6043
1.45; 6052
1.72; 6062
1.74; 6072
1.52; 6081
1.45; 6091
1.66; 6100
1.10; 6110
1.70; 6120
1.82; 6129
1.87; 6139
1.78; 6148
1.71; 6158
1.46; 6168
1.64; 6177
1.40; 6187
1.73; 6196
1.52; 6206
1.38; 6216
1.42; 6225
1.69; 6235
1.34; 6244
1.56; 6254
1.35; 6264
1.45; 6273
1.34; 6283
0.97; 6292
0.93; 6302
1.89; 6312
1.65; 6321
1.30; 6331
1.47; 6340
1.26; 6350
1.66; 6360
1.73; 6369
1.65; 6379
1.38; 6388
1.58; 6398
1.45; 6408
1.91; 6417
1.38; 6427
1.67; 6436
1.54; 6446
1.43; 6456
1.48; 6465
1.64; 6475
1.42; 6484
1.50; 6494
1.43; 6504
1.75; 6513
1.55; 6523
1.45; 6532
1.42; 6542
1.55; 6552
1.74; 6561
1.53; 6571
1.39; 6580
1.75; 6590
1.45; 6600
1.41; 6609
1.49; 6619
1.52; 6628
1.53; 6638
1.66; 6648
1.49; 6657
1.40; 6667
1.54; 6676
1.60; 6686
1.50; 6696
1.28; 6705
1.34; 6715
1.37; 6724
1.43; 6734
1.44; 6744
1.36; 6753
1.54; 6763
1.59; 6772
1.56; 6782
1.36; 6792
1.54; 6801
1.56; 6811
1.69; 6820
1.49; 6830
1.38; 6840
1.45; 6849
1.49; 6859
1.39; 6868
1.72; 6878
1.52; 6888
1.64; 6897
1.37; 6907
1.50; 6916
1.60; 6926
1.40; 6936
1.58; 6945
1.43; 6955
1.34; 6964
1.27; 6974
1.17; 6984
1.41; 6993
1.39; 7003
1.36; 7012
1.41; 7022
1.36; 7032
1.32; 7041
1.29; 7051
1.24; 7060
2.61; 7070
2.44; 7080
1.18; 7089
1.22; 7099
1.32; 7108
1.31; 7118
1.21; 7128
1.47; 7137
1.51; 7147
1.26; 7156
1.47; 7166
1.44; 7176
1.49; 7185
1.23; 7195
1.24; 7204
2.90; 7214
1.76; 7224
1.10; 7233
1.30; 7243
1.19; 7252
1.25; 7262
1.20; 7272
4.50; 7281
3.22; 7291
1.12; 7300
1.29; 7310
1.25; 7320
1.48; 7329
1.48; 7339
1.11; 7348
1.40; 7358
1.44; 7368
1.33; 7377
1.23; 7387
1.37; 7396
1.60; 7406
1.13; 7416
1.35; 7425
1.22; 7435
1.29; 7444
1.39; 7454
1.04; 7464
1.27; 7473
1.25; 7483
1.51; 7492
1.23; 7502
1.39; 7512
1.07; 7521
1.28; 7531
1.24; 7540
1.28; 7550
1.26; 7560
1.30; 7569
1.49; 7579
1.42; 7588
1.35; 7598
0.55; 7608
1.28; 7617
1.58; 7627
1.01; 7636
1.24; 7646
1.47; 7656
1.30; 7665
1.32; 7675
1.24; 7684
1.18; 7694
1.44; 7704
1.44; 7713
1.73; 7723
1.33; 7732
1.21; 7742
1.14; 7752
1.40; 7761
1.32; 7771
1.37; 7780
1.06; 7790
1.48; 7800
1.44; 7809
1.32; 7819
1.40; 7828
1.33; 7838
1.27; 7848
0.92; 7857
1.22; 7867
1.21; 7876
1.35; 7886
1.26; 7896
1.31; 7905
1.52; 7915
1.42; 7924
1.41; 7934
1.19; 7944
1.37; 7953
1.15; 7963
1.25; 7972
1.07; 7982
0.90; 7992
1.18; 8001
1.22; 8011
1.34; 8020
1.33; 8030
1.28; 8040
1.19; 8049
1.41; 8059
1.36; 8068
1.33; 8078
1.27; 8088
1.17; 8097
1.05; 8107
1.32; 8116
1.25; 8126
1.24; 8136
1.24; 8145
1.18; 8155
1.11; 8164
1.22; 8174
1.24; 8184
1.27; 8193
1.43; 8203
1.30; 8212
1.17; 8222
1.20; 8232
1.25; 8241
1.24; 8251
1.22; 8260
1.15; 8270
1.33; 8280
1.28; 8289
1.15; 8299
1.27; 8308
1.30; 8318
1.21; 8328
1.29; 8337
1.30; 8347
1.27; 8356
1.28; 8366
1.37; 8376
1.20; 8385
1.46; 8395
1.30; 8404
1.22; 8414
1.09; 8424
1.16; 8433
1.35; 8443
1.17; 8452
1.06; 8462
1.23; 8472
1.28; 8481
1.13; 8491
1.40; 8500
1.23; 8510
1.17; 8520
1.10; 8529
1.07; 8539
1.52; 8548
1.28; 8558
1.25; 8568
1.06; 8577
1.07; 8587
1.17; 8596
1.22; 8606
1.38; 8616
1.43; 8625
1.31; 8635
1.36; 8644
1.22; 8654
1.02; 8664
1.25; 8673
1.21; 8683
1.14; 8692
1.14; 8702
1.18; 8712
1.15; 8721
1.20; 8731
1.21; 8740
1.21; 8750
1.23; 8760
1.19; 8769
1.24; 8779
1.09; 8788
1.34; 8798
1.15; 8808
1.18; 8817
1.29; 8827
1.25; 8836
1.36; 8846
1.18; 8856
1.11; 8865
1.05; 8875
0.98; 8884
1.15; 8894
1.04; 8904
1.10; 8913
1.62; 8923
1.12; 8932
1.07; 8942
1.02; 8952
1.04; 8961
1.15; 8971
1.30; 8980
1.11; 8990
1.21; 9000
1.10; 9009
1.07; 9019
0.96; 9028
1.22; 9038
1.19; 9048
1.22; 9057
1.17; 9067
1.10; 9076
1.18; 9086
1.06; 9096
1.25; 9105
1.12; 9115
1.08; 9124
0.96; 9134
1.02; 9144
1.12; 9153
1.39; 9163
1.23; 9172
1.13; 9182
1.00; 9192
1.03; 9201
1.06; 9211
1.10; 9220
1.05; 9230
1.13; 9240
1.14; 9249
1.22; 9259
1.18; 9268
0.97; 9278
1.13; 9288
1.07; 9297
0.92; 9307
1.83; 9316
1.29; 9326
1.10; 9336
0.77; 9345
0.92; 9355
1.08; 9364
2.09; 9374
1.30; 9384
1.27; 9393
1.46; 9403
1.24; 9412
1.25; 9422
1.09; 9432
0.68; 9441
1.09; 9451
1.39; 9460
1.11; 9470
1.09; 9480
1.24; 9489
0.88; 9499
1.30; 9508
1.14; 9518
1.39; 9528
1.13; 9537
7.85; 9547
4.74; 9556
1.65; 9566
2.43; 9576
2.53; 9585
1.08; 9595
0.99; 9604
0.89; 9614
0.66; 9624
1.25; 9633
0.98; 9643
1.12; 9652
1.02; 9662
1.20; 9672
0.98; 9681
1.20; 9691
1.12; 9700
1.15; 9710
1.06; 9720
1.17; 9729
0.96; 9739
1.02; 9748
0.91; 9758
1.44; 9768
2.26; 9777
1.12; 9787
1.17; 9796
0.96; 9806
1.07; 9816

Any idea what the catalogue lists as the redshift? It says 0.45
